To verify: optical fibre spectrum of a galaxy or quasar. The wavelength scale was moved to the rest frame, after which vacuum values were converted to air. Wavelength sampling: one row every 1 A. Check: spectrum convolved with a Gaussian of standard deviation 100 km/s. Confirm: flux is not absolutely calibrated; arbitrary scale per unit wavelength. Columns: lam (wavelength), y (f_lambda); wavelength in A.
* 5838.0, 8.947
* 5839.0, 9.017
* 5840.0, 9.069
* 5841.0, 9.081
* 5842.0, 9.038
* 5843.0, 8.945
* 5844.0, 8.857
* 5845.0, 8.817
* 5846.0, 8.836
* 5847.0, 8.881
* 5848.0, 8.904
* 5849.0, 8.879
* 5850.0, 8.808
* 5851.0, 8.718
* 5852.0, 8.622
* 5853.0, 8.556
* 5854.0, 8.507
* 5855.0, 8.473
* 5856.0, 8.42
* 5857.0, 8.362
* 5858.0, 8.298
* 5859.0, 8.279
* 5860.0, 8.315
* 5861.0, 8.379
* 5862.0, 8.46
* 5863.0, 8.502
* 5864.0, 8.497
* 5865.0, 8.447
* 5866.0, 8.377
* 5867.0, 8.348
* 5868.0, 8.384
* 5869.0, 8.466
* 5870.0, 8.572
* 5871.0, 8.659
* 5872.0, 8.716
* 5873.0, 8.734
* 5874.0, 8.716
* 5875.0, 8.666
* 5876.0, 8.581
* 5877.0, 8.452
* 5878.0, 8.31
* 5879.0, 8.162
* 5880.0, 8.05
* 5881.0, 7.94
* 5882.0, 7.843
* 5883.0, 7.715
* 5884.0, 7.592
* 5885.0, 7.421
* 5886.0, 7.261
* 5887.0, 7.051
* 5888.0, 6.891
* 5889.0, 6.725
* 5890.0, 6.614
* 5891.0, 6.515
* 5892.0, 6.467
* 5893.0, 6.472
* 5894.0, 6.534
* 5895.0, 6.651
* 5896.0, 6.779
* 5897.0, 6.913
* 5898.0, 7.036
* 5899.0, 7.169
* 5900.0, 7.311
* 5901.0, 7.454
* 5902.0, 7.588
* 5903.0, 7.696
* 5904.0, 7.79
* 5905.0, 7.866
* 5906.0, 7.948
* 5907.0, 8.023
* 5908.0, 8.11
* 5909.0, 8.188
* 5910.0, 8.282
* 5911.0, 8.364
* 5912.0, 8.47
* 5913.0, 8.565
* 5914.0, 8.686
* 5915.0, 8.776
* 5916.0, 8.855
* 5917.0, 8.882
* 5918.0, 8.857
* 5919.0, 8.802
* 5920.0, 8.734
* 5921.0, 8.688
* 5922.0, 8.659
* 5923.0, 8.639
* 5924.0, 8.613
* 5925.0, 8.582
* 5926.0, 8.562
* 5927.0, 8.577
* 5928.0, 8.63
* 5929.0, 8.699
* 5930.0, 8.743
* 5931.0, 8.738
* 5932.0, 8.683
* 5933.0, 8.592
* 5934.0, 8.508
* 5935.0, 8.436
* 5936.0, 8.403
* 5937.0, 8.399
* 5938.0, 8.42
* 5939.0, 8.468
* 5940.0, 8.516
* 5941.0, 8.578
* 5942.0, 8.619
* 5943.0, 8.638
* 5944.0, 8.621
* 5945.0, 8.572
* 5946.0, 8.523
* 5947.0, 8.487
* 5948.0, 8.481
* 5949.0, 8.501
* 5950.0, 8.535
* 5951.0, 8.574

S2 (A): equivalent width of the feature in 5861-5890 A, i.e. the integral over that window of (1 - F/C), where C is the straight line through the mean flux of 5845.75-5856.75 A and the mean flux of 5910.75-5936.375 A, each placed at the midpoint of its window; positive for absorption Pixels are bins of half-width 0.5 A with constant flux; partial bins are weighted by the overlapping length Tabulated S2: 1.9 A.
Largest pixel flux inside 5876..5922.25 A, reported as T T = 8.882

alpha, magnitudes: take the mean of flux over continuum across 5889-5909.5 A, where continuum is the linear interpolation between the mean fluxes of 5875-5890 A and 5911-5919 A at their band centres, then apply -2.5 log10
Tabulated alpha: 0.14 mag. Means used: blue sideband 7.71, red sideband 8.71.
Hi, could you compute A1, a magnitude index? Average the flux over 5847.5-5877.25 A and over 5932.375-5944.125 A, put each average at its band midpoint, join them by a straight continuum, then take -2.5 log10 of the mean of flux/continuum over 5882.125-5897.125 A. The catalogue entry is 0.23 mag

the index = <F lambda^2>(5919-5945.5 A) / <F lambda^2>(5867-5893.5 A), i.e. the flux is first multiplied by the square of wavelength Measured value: 1.1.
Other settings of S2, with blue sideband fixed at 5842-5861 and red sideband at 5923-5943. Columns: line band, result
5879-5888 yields 1.1 A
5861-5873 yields 0.2 A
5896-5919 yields 1.5 A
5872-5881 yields 0.2 A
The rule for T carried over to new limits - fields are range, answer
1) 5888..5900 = 7.311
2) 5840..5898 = 9.081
